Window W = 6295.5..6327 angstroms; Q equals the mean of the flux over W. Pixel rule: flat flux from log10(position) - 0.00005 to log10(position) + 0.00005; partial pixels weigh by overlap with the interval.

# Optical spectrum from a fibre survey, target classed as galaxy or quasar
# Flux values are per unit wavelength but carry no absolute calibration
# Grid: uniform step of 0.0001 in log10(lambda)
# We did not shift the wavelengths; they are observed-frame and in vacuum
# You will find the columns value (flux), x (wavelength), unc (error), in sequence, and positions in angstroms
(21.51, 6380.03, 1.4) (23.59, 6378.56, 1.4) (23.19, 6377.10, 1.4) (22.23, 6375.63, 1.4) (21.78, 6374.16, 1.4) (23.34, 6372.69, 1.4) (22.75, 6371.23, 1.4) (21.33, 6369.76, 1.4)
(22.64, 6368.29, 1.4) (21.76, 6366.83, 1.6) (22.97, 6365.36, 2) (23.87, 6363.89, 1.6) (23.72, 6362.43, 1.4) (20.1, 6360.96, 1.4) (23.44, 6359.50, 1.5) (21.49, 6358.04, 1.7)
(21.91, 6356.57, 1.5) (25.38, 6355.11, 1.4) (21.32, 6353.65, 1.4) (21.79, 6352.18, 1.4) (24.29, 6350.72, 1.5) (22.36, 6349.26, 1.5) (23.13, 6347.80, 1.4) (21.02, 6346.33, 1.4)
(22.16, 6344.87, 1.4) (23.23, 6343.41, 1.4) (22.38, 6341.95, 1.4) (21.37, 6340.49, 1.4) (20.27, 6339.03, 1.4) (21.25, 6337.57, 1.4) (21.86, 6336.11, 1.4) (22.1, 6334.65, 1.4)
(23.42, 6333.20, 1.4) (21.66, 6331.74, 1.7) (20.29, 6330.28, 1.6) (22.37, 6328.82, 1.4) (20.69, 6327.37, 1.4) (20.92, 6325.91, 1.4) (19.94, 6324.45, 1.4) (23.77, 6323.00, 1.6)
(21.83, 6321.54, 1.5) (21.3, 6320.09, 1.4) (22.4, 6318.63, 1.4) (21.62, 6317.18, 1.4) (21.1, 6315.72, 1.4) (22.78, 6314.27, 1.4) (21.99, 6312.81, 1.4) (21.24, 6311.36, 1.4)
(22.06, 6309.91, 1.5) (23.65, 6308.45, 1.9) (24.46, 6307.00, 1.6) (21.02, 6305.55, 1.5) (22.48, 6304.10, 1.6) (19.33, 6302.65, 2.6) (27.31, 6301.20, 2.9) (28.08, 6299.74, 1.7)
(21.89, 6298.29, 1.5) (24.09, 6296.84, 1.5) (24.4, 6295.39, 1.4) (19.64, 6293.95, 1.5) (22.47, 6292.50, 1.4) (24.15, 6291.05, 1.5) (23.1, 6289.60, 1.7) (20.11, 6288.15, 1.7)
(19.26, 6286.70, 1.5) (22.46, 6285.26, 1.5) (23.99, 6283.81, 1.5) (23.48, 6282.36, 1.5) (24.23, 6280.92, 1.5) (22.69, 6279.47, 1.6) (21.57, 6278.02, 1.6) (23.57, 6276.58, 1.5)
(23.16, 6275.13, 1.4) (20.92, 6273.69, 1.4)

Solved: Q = 22.5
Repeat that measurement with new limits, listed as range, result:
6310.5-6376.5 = 22.1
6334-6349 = 21.9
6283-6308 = 22.9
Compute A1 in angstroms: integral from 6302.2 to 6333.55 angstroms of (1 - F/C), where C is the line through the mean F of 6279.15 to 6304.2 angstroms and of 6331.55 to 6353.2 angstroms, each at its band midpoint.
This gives 1.0 angstroms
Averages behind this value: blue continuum 23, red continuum 22.2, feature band 21.8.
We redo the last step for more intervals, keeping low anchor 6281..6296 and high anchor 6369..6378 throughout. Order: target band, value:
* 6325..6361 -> 0.6 angstroms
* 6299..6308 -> -0.6 angstroms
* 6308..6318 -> 0.2 angstroms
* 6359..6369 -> -0.1 angstroms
